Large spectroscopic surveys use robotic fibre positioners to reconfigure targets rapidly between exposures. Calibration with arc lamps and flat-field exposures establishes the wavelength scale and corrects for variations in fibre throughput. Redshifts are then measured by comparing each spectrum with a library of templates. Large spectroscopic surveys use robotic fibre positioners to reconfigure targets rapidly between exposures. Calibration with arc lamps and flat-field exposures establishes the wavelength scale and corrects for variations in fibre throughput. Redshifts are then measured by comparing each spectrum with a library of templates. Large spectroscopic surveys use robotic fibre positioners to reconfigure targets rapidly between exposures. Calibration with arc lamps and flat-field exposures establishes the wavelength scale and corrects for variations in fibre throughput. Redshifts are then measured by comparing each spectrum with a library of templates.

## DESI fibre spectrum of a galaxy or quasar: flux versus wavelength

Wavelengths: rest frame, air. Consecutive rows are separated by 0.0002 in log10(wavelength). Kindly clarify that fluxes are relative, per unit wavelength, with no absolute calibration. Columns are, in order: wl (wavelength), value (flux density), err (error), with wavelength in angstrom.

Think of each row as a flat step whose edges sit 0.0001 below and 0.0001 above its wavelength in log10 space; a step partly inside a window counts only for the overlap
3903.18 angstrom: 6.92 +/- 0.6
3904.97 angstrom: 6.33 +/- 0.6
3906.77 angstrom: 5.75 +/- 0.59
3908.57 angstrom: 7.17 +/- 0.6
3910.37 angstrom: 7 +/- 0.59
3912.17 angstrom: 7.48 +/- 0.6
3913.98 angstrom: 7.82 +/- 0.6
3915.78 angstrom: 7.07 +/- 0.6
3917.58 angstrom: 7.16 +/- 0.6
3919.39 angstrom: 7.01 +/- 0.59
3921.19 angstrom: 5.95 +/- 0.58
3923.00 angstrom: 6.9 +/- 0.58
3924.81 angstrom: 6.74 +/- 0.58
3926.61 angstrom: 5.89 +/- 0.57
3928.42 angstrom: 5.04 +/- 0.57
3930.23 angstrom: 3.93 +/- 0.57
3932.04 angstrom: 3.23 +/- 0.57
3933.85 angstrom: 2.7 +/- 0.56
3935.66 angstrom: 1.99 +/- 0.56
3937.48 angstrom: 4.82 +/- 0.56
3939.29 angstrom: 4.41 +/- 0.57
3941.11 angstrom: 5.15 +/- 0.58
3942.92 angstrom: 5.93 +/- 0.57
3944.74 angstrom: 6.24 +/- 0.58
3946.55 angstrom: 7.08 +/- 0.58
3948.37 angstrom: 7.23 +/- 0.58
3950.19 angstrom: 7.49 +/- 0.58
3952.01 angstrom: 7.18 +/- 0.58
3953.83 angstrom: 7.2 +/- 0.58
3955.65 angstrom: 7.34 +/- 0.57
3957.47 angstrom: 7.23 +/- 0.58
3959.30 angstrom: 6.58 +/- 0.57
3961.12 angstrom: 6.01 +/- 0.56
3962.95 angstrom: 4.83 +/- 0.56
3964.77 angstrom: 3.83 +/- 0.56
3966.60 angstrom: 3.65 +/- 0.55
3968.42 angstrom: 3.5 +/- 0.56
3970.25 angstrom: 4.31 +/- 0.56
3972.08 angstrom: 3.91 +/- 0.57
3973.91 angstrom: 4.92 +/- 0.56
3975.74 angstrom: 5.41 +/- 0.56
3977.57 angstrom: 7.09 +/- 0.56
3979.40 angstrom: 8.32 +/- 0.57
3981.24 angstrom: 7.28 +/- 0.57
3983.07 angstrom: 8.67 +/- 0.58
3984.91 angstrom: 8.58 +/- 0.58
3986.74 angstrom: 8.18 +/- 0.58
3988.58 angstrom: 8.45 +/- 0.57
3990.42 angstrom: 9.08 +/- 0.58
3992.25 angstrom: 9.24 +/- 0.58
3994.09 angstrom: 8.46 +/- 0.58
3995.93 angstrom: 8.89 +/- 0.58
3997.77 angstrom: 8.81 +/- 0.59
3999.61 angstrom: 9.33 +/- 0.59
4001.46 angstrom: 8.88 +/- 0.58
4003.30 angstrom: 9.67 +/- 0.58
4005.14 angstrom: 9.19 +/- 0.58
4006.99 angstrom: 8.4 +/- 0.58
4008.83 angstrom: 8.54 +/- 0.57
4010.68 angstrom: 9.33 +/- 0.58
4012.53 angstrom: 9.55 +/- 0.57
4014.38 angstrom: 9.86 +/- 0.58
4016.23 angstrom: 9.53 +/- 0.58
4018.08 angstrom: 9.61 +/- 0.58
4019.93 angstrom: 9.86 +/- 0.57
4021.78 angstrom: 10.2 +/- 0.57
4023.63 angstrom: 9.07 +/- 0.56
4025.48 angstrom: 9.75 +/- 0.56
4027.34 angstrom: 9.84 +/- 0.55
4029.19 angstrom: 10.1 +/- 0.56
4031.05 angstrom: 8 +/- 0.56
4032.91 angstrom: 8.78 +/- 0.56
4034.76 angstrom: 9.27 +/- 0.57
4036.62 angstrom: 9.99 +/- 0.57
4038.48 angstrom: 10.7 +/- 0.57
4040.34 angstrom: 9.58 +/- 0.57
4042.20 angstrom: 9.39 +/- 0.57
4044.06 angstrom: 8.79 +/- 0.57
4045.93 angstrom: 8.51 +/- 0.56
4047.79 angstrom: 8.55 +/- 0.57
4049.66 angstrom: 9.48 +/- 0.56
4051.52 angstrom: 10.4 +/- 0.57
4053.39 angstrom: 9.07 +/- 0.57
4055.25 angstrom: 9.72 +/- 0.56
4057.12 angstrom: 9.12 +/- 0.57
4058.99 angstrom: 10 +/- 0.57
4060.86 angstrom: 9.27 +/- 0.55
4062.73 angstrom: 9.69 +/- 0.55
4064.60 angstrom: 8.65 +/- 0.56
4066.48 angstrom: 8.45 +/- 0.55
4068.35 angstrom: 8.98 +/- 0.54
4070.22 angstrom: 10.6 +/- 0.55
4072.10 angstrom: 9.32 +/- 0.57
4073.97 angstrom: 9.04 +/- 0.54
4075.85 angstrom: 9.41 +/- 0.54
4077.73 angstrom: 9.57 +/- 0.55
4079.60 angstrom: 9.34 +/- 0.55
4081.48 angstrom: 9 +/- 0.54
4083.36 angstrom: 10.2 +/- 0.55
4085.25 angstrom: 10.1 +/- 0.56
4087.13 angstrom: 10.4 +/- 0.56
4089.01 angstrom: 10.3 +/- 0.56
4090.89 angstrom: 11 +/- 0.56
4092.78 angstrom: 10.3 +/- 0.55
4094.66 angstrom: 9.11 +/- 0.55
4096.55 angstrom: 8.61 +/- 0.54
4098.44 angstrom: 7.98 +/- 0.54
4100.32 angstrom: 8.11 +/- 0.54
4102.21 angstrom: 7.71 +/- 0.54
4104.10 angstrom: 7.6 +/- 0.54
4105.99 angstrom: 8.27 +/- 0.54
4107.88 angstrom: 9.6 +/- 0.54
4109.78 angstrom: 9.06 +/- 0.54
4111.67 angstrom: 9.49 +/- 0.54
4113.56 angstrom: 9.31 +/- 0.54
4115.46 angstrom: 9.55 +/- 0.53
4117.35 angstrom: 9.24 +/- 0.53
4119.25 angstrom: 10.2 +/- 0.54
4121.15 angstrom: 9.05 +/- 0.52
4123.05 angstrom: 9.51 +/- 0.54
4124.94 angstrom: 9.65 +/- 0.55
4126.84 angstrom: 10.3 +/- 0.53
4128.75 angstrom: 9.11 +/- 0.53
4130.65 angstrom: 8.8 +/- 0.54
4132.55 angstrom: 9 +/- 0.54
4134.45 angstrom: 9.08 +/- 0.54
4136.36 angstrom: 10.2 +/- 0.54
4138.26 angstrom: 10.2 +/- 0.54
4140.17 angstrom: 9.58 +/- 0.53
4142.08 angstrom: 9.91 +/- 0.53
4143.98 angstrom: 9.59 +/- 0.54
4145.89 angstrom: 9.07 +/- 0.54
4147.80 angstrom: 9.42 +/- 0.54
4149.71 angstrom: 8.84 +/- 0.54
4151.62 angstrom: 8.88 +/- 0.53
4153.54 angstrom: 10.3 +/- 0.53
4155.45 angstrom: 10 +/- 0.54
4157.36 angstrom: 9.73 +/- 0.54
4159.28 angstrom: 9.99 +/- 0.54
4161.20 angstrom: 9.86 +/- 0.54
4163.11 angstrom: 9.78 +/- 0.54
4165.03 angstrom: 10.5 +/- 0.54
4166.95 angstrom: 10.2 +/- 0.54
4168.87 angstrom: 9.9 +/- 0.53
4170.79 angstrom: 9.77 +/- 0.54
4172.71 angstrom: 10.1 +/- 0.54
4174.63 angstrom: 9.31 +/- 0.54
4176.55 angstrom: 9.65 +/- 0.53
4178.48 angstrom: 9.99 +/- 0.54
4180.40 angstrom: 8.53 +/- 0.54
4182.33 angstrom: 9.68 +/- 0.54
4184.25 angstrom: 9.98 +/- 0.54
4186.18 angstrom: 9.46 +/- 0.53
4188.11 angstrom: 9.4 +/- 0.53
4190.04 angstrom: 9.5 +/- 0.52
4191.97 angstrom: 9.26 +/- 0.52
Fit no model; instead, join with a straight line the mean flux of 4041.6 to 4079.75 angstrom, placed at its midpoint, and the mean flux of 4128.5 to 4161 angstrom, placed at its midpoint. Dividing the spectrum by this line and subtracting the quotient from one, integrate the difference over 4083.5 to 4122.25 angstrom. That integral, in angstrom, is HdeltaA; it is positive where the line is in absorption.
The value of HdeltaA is 0.6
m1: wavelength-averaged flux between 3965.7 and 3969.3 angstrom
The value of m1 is 3.58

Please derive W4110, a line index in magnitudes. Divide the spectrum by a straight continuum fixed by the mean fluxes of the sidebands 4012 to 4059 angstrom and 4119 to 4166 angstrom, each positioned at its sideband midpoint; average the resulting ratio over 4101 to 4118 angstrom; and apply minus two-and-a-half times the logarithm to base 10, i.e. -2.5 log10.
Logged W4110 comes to 0.085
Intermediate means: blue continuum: 9.48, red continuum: 9.61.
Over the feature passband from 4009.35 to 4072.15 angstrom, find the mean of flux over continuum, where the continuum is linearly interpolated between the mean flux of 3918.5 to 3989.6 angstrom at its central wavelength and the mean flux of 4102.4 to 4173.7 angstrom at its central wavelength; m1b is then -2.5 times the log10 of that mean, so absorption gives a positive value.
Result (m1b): -0.24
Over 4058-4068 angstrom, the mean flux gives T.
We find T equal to 9.19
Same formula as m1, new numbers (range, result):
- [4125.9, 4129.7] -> 9.68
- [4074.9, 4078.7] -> 9.49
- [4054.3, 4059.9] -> 9.62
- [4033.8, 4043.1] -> 9.79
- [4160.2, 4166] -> 10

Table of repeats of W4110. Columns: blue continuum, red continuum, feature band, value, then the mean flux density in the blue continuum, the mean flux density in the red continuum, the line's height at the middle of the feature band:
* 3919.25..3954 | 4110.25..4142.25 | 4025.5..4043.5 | -0.244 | 5.54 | 9.52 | 7.6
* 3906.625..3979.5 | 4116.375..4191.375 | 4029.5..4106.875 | -0.157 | 5.79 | 9.62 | 8.06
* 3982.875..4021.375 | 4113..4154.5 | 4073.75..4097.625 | -0.044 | 9.08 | 9.49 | 9.34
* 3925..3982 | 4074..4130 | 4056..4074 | -0.117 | 5.49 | 9.34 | 8.38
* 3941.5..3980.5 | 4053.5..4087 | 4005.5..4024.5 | -0.217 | 5.96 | 9.45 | 7.69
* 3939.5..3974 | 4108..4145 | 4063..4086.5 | -0.126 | 5.76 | 9.52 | 8.37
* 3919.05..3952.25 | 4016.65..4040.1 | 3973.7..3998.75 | -0.042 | 5.46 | 9.6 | 7.72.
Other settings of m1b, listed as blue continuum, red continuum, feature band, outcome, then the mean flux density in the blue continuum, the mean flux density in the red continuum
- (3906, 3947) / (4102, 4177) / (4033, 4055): -0.203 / 5.74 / 9.5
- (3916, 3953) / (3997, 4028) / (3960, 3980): 0.412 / 5.63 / 9.38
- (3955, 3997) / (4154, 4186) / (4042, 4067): -0.161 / 6.69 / 9.81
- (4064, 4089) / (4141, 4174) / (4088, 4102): 0.034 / 9.51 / 9.75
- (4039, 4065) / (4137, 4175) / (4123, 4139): 0.014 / 9.34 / 9.76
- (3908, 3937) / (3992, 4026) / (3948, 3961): -0.006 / 5.78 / 9.27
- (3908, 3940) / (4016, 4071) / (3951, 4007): 0.044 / 5.67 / 9.43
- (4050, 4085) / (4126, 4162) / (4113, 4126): 0.001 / 9.45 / 9.57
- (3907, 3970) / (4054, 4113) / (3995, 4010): -0.216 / 5.83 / 9.29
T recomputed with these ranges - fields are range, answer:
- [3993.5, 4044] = 9.35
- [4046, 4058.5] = 9.35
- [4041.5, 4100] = 9.42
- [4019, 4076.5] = 9.41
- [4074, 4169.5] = 9.47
